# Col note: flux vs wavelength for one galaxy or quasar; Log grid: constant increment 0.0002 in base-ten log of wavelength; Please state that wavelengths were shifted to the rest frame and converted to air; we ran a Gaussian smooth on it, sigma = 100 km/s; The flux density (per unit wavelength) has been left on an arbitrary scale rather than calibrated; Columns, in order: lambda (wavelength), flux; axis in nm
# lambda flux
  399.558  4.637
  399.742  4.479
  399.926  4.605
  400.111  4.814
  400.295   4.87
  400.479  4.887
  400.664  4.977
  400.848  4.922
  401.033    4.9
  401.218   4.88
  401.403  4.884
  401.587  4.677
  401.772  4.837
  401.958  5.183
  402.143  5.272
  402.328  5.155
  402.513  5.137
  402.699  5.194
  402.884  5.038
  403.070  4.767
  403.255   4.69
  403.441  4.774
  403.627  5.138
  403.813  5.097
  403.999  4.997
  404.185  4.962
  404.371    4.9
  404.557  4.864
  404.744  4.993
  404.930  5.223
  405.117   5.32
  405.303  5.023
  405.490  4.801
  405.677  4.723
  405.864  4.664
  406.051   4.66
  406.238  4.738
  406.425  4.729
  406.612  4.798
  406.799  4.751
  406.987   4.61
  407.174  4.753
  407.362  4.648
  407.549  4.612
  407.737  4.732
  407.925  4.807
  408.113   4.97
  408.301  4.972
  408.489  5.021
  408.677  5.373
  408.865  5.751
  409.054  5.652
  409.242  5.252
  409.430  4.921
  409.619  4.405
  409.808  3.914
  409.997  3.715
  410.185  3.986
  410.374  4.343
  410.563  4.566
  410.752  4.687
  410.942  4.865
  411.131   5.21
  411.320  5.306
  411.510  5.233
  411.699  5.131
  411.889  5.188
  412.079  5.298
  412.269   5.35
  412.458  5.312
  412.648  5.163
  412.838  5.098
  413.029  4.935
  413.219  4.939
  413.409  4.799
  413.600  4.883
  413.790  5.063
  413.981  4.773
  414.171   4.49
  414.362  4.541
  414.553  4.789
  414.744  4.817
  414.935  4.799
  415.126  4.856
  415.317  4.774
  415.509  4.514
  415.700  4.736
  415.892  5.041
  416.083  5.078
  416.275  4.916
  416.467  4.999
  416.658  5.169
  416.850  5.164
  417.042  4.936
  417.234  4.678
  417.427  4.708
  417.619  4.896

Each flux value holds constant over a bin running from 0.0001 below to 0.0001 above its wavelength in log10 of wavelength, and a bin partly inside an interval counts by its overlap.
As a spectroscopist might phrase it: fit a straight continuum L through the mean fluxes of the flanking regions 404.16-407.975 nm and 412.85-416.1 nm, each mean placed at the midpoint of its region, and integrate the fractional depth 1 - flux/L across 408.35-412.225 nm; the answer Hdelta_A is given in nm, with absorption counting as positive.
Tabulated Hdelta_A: -0.064 nm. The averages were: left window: 4.82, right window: 4.81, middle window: 4.9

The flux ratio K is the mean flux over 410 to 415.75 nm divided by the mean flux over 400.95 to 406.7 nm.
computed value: 1.0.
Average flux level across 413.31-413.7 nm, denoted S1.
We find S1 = 4.85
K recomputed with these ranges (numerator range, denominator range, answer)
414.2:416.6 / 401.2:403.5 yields 0.97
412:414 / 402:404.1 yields 1.01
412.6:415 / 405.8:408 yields 1.03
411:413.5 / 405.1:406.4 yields 1.07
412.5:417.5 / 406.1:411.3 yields 1.02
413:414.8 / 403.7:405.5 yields 0.95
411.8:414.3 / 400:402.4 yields 1.02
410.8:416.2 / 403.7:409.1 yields 1.01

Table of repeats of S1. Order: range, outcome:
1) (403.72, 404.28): 5.02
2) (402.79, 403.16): 4.91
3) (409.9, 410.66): 4.16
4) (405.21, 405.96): 4.8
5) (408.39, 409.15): 5.45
